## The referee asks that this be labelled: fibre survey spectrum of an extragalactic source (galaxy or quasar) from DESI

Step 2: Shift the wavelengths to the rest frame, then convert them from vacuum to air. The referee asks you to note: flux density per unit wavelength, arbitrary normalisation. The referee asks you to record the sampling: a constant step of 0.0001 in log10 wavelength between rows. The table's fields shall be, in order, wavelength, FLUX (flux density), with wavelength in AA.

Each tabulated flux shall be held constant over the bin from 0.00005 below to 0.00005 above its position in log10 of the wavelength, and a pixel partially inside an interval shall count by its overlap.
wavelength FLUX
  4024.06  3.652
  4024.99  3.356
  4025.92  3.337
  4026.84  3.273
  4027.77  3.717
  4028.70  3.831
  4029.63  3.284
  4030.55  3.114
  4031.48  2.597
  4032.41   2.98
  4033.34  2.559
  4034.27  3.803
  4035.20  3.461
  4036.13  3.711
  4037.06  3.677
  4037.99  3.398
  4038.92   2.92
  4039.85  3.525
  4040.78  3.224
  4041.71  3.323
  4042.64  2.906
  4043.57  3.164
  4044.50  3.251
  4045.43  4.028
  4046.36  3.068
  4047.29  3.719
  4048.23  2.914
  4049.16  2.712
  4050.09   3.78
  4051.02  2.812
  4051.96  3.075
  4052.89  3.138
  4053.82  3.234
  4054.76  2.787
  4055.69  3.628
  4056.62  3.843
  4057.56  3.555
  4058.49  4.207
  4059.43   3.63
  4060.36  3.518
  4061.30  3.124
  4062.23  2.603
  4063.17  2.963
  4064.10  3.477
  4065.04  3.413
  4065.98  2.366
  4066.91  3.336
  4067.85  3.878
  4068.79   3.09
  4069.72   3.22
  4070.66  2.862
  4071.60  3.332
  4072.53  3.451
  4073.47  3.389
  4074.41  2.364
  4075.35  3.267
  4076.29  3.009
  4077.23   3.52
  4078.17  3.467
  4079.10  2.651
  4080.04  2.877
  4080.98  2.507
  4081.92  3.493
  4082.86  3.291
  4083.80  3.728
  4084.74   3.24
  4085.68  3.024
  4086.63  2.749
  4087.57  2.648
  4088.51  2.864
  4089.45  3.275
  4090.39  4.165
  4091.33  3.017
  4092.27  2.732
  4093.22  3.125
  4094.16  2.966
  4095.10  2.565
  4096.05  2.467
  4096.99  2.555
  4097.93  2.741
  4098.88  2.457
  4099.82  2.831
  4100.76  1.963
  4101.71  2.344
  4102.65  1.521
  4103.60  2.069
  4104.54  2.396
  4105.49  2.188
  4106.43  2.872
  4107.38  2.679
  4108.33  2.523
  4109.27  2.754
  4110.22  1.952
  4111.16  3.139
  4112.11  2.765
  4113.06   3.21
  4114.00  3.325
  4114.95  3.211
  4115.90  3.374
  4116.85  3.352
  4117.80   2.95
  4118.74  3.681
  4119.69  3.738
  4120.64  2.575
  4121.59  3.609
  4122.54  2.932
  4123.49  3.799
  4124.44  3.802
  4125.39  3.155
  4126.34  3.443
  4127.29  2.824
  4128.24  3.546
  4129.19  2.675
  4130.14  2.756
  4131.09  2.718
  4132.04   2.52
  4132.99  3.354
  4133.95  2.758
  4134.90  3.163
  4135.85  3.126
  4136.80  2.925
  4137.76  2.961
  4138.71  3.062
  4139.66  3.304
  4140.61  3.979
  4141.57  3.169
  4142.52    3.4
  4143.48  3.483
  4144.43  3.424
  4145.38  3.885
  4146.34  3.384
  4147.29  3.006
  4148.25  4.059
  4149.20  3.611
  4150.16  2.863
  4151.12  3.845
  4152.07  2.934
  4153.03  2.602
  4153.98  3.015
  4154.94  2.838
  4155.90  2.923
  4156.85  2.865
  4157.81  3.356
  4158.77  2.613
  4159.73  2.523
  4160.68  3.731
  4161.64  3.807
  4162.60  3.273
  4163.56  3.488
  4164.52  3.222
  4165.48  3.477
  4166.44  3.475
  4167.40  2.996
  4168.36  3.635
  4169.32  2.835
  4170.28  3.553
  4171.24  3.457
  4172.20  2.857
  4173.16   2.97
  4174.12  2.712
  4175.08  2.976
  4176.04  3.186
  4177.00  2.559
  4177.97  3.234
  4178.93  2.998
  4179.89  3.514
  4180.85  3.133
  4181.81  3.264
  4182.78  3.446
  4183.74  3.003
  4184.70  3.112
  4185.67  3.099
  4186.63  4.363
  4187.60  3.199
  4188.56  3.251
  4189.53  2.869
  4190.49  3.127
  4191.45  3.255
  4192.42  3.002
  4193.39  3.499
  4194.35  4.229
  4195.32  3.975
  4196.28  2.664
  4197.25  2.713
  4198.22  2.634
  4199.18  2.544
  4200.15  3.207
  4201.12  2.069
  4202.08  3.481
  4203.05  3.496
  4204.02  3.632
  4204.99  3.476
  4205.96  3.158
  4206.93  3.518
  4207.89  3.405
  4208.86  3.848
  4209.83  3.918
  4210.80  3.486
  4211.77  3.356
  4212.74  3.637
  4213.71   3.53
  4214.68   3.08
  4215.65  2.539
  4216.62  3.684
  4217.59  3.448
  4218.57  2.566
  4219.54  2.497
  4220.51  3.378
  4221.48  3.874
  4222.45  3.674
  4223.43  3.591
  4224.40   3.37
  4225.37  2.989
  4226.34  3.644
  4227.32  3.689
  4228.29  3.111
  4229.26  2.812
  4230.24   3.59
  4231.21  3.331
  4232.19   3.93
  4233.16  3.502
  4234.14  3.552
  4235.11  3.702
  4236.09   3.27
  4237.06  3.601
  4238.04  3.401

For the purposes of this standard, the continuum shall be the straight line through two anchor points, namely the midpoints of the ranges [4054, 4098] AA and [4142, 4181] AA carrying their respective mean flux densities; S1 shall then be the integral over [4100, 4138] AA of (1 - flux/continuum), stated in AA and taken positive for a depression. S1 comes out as 3.19 AA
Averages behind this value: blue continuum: 3.15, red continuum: 3.21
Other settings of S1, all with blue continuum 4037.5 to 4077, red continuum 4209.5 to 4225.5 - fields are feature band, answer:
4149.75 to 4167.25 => 0.8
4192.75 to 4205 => 0.5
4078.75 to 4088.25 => 0.7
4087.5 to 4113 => 4.8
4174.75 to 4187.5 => 0.3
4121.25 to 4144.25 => 0.7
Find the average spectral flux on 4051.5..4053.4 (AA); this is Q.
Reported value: 3.12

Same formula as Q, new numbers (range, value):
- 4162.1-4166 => 3.36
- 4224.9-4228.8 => 3.36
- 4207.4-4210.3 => 3.73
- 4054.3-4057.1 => 3.42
